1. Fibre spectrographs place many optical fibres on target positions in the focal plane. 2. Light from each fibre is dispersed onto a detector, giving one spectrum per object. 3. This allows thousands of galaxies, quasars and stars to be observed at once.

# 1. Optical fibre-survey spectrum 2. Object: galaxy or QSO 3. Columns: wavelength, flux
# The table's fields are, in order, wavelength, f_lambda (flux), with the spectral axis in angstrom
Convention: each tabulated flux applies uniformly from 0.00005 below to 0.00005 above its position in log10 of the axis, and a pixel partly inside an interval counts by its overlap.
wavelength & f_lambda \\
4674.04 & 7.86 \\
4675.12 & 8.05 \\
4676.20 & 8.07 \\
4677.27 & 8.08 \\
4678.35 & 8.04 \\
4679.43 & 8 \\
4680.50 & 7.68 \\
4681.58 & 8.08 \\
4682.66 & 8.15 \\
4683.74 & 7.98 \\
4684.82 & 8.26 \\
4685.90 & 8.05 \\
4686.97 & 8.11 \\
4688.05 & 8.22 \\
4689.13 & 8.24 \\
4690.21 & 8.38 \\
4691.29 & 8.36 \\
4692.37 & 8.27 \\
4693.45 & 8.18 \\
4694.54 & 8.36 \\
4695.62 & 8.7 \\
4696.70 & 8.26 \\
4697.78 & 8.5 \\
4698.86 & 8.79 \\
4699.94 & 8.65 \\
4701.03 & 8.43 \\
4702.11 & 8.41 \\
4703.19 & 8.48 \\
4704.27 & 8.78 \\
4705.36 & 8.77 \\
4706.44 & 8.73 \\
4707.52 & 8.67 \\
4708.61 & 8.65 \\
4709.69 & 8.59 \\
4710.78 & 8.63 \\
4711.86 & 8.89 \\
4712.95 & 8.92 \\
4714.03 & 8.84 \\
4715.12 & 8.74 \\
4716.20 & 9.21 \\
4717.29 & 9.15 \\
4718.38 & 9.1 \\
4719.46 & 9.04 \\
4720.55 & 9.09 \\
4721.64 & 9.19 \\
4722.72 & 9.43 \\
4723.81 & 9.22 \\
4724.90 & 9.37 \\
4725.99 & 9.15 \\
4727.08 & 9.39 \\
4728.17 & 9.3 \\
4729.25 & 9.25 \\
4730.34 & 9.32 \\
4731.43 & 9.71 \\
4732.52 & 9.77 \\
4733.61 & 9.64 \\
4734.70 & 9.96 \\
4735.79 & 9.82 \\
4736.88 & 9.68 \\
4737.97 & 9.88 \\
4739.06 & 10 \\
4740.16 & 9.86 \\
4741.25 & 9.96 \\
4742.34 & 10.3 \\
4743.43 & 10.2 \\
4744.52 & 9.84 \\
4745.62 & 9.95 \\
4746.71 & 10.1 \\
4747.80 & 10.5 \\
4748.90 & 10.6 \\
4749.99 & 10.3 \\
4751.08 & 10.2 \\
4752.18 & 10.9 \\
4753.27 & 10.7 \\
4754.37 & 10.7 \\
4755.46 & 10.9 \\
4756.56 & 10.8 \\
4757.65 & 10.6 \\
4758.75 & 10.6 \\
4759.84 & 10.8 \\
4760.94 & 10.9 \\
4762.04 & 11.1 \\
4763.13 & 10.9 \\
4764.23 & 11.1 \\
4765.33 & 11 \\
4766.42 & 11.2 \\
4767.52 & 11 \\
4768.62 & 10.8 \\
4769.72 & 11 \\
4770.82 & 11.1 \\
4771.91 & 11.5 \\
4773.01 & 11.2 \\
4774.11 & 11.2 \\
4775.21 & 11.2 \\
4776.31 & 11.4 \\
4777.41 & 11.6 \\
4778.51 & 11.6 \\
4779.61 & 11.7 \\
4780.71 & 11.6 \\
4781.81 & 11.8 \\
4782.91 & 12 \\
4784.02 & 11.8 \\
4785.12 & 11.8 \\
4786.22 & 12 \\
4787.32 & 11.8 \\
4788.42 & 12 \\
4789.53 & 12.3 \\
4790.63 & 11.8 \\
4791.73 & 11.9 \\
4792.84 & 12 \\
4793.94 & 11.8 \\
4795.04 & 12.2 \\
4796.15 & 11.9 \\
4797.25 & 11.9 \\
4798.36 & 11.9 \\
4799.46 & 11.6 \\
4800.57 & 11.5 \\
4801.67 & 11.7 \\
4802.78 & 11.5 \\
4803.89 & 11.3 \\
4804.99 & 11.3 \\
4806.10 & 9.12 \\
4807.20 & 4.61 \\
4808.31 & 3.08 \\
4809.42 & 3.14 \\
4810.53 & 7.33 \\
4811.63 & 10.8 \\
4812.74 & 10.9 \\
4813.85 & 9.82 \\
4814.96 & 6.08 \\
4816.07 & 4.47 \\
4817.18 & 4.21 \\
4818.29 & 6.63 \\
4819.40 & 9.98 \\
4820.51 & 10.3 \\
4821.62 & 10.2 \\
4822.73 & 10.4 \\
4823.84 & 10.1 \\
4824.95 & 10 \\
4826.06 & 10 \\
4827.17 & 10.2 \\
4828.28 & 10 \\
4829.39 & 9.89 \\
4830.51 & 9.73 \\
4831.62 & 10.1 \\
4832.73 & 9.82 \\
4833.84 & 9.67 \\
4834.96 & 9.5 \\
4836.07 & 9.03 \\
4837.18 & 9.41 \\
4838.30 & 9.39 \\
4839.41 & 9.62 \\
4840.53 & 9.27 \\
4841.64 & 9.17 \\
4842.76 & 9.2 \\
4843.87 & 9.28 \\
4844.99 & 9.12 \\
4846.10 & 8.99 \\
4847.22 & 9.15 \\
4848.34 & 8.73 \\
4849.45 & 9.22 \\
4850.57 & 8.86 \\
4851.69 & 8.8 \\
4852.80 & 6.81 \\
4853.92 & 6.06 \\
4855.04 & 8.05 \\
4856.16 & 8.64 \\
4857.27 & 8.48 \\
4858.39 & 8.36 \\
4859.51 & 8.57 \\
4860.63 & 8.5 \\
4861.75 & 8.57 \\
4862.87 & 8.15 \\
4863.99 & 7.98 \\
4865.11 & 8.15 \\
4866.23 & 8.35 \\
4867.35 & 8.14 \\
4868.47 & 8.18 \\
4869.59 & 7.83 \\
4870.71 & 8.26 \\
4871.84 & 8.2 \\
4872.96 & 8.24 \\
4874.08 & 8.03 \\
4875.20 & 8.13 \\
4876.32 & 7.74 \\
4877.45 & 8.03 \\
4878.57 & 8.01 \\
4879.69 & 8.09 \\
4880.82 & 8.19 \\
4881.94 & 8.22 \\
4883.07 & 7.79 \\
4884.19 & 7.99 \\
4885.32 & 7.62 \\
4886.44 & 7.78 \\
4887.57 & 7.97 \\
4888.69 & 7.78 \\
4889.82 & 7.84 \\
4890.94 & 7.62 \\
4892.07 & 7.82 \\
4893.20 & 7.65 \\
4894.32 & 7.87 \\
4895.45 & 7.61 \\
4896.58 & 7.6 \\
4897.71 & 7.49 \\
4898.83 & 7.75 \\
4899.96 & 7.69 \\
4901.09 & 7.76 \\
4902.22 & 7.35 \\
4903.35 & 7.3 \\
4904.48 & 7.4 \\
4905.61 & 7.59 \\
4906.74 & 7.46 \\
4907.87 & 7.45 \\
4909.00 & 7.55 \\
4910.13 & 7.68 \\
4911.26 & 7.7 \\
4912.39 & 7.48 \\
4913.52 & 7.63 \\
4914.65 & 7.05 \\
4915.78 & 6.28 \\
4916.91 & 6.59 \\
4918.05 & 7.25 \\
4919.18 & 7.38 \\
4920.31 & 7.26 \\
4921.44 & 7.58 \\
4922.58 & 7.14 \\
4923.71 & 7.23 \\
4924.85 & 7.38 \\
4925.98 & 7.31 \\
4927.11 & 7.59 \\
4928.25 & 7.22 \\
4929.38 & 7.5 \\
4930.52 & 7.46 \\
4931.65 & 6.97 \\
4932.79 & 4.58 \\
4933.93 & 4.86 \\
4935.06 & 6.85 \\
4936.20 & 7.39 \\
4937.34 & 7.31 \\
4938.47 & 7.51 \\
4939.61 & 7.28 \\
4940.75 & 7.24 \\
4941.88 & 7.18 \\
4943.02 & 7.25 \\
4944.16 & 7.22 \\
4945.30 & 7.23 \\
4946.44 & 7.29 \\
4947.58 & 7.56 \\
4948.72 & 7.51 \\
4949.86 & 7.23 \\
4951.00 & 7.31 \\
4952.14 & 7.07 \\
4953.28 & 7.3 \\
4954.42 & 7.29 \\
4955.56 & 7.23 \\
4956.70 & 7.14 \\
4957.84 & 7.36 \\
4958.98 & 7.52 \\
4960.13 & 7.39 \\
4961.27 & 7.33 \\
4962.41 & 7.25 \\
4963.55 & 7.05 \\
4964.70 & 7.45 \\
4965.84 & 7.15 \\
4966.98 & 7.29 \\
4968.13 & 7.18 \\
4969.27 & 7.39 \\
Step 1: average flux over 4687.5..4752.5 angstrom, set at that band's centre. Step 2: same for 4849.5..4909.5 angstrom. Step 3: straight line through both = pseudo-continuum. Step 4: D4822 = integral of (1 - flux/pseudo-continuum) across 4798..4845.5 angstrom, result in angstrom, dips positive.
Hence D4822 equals -4.4 angstrom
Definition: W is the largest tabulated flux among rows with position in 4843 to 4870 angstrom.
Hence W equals 9.28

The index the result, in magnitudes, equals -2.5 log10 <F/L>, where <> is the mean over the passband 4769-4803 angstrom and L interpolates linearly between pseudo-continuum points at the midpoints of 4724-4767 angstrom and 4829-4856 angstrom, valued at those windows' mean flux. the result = -0.20 mag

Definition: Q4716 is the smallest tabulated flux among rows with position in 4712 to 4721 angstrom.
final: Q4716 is 8.74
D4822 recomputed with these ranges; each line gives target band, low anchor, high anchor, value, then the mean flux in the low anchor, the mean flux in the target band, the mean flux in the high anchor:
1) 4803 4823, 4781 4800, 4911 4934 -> 5.5 angstrom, 11.9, 8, 7.06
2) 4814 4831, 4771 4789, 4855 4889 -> 2.0 angstrom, 11.6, 8.83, 8.13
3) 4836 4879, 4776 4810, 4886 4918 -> 2.0 angstrom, 10.9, 8.47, 7.52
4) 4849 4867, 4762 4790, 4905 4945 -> 1.7 angstrom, 11.5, 8.21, 7.16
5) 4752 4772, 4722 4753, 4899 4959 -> -2.9 angstrom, 9.85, 10.9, 7.23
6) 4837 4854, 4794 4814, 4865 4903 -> -0.1 angstrom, 9.8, 8.88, 7.9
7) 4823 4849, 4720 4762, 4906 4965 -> -2.7 angstrom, 10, 9.55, 7.2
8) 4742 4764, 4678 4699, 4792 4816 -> -3.7 angstrom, 8.22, 10.6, 9.7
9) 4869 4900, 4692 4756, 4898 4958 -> -0.8 angstrom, 9.36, 7.89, 7.23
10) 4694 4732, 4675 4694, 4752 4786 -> 1.0 angstrom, 8.12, 8.91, 11.2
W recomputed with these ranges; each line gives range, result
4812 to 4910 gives 10.9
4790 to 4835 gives 12.2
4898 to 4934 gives 7.76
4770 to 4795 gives 12.3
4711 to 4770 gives 11.2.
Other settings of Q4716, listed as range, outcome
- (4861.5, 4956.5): 4.58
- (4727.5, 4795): 9.25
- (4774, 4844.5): 3.08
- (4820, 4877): 6.06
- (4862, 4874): 7.83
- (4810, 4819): 4.21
